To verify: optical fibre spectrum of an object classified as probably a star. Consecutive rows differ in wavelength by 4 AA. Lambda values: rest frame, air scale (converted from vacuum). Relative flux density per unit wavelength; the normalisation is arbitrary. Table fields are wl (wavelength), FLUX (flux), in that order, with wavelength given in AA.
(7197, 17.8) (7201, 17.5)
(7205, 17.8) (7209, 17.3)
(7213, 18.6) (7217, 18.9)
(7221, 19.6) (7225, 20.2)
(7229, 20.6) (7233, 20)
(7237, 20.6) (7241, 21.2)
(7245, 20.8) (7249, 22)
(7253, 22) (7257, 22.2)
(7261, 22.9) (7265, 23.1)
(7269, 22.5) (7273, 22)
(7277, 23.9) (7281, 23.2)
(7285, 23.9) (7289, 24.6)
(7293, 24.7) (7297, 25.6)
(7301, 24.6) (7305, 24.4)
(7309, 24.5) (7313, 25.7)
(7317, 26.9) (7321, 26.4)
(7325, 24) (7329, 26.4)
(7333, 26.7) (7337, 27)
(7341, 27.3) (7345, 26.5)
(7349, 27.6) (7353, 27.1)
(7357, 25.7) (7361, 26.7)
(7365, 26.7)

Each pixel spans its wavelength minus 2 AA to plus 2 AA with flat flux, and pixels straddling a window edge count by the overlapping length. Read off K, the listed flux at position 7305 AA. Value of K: 24.4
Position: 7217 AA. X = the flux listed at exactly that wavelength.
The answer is 18.9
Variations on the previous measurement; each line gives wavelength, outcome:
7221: 19.6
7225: 20.2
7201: 17.5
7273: 22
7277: 23.9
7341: 27.3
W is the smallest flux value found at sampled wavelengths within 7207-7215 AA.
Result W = 17.3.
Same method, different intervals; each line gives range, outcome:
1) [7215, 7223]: 18.9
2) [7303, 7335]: 24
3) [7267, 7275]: 22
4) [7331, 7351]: 26.5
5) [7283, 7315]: 23.9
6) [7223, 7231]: 20.2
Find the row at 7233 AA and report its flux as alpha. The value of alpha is 20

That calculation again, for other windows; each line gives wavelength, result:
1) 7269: 22.5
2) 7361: 26.7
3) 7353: 27.1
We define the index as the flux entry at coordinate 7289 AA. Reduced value 24.6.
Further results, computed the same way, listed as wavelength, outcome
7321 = 26.4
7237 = 20.6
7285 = 23.9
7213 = 18.6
